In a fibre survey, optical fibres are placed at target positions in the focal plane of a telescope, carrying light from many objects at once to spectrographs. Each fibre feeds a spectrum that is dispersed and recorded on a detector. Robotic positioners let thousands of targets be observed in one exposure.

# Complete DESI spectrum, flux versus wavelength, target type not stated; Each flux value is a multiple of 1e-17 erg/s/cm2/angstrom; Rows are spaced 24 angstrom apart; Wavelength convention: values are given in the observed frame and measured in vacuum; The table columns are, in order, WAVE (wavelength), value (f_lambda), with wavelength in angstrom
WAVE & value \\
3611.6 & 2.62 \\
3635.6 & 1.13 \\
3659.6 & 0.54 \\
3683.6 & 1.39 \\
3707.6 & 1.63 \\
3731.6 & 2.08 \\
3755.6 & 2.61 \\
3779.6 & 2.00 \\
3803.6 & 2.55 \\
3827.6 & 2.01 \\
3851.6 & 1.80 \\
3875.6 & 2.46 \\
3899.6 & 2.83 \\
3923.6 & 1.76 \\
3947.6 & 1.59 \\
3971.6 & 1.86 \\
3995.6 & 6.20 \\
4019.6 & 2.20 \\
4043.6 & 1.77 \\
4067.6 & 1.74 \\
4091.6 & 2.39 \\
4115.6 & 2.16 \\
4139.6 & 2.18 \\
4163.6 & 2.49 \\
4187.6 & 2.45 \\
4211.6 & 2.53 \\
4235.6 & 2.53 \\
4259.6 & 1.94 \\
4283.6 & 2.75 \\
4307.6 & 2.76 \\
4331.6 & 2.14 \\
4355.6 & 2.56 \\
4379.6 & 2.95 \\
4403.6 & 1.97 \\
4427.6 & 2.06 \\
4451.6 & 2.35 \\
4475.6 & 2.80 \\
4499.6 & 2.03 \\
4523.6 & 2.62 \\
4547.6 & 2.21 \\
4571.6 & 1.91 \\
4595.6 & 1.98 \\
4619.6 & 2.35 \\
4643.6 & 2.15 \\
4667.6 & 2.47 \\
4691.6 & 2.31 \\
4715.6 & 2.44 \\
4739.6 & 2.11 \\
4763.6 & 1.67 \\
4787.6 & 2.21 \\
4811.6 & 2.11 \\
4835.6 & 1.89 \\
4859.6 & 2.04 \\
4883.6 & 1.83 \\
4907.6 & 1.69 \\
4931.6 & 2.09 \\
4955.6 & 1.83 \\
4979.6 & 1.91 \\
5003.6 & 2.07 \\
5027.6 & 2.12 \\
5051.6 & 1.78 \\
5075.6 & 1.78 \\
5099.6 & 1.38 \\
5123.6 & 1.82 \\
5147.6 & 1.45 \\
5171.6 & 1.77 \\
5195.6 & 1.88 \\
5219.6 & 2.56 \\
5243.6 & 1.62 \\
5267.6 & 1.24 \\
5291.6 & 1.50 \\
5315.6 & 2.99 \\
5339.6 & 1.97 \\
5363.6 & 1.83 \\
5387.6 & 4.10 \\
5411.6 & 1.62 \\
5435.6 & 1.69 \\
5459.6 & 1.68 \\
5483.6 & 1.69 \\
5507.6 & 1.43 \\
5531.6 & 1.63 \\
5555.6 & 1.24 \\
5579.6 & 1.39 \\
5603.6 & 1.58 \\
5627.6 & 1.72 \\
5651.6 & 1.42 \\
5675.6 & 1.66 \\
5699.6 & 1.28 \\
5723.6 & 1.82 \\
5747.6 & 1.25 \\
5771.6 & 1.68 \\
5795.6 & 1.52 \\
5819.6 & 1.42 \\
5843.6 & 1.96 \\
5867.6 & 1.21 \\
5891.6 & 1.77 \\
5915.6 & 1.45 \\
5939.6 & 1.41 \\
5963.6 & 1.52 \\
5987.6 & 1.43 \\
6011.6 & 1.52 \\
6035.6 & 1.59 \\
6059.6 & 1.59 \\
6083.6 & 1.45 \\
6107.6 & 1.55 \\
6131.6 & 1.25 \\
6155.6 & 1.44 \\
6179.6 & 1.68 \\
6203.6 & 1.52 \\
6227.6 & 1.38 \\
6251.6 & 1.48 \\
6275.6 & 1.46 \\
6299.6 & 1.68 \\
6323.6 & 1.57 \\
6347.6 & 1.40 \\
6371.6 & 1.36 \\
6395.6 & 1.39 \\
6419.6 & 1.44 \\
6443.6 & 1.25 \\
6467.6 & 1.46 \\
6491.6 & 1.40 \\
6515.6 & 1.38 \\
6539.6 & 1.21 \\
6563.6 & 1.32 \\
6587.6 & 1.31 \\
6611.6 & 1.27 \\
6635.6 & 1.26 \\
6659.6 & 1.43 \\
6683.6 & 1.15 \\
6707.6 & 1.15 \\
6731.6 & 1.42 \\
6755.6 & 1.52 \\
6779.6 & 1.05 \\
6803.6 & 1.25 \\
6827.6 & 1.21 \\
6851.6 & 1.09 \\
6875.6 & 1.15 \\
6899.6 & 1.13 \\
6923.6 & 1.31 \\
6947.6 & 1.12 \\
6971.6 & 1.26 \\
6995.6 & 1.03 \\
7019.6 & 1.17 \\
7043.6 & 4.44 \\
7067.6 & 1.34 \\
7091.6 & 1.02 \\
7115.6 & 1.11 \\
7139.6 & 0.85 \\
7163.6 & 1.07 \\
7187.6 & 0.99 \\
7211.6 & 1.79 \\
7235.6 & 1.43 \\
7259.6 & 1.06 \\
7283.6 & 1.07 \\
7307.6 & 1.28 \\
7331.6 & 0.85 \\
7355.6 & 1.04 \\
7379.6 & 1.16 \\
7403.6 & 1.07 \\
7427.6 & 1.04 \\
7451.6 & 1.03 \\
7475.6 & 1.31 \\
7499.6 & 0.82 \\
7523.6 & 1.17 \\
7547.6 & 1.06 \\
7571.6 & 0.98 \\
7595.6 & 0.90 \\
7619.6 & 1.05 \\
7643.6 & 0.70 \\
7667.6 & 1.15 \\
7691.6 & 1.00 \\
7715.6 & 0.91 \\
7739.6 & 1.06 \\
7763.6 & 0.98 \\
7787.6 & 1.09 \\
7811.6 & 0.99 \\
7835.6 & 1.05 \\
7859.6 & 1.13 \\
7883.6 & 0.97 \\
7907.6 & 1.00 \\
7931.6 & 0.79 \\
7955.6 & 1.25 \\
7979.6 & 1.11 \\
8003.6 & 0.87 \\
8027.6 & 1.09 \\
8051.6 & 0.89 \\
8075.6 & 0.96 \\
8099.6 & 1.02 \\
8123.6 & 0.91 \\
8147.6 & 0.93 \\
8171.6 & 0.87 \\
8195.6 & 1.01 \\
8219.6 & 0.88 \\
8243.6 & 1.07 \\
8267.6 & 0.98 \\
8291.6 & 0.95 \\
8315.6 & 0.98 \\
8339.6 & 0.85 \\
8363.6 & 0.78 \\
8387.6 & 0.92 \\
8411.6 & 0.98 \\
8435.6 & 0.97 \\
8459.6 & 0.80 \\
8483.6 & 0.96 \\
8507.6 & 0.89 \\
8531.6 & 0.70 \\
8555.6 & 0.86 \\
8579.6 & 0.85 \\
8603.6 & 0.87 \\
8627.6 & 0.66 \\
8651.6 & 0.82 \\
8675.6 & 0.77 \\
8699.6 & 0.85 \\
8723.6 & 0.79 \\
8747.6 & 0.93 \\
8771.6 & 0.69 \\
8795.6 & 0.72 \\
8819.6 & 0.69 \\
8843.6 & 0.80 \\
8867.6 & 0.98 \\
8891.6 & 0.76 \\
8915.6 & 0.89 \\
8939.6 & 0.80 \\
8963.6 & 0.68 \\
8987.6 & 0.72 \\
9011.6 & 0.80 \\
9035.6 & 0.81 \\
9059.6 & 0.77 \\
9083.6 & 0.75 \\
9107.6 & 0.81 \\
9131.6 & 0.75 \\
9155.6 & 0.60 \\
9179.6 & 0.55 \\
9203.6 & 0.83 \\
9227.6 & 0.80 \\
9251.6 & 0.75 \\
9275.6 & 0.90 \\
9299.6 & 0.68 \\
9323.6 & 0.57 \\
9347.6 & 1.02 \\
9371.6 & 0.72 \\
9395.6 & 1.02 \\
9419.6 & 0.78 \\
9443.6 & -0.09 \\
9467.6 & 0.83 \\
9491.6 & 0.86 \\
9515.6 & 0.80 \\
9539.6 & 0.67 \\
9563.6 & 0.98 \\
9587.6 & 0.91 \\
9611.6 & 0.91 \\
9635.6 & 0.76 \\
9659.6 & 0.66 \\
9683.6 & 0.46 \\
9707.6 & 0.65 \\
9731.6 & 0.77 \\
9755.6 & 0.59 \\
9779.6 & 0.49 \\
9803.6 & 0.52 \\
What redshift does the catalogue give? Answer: 0.07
